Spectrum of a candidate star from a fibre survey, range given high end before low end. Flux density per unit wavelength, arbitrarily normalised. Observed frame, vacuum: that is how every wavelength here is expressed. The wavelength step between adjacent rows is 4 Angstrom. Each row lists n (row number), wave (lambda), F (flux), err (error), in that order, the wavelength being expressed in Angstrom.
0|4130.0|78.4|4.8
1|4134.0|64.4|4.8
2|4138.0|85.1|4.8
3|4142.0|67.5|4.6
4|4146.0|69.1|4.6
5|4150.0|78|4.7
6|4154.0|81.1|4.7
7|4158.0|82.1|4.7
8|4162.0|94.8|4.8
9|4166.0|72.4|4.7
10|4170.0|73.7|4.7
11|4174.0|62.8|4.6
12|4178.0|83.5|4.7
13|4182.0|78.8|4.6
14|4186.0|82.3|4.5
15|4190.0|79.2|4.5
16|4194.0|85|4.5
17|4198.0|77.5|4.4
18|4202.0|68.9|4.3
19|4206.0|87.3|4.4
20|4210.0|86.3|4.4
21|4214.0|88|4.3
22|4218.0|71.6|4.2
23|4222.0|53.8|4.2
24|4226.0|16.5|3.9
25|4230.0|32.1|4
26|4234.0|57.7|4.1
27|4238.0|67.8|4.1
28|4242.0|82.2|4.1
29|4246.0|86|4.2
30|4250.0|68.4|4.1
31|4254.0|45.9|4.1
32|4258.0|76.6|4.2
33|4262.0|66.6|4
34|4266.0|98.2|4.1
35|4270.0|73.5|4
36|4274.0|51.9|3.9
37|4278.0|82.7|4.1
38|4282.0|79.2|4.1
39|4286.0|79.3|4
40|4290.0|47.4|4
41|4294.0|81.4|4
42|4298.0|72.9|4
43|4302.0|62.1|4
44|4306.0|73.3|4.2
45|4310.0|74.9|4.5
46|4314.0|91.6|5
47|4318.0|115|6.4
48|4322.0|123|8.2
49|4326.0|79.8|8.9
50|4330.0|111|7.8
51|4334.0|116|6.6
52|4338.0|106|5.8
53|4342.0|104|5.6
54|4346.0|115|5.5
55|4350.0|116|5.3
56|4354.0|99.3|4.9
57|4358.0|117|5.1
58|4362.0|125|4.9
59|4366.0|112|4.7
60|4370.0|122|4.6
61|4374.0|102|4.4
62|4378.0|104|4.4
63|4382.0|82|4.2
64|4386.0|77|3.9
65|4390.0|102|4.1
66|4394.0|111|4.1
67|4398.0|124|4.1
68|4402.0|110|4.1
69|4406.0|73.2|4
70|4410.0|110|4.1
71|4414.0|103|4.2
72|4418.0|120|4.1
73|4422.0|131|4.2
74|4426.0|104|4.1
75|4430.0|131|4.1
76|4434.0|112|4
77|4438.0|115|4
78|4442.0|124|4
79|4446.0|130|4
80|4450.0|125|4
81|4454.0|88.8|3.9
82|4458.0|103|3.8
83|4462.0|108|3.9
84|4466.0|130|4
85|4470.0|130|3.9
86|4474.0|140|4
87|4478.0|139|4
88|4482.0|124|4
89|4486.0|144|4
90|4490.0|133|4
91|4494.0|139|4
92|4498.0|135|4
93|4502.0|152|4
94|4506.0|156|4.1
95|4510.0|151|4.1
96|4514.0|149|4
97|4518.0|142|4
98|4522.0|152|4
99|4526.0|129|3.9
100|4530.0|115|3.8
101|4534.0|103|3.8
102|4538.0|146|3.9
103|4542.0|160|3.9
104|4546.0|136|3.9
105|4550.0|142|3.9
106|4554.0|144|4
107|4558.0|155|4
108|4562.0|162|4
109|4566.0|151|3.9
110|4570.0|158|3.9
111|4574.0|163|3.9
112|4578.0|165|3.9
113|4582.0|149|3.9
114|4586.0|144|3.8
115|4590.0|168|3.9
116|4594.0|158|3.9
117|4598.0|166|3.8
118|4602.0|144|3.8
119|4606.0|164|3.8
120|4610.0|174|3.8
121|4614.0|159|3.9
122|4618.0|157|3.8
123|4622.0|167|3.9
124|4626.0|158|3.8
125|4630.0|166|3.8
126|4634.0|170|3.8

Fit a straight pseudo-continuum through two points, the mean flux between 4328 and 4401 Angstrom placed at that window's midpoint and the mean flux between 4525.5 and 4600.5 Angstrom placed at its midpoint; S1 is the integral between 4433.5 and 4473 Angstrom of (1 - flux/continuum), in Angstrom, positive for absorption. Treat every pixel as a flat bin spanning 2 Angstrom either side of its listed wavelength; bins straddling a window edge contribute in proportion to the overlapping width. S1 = 2.8 Angstrom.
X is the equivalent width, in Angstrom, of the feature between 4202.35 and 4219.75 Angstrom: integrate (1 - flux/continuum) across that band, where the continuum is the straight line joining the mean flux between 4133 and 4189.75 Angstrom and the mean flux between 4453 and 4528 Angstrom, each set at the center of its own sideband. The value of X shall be 0.7 Angstrom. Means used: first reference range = 77.1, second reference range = 135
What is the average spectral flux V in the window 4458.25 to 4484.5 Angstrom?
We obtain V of 127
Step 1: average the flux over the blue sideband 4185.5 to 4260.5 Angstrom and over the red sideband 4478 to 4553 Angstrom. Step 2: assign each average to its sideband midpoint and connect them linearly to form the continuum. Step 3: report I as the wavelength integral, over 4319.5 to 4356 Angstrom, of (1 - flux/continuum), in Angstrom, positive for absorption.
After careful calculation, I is -4.3 Angstrom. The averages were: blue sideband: 68.8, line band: 108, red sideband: 139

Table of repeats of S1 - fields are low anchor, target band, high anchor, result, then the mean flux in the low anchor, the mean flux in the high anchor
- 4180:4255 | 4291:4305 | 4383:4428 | 2.4 Angstrom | 69.5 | 105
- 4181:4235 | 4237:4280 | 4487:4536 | 4.0 Angstrom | 69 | 138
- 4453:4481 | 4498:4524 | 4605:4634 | -3.1 Angstrom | 121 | 164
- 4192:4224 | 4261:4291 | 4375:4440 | 4.8 Angstrom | 77.3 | 107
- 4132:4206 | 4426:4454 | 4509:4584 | 1.6 Angstrom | 77.3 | 146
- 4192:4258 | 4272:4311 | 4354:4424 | 6.1 Angstrom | 67.5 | 107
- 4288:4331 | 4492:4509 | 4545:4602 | -1.4 Angstrom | 84.2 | 154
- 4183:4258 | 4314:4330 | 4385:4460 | -2.6 Angstrom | 69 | 111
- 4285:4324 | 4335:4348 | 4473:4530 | -2.2 Angstrom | 82.2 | 141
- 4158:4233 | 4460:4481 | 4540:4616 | 0.5 Angstrom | 72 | 156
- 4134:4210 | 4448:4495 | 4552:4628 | 3.7 Angstrom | 78.1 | 158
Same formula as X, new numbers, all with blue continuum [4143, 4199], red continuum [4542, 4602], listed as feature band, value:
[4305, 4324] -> 1.6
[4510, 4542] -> 2.0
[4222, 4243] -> 9.4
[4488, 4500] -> 0.3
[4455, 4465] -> 2.0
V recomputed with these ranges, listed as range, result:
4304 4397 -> 104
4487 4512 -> 144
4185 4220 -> 80.6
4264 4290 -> 75.2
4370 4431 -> 106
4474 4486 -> 135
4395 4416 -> 104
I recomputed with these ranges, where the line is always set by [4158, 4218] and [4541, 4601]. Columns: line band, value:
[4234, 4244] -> 2.0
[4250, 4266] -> 4.4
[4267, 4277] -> 2.9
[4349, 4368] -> -0.1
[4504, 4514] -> -0.7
